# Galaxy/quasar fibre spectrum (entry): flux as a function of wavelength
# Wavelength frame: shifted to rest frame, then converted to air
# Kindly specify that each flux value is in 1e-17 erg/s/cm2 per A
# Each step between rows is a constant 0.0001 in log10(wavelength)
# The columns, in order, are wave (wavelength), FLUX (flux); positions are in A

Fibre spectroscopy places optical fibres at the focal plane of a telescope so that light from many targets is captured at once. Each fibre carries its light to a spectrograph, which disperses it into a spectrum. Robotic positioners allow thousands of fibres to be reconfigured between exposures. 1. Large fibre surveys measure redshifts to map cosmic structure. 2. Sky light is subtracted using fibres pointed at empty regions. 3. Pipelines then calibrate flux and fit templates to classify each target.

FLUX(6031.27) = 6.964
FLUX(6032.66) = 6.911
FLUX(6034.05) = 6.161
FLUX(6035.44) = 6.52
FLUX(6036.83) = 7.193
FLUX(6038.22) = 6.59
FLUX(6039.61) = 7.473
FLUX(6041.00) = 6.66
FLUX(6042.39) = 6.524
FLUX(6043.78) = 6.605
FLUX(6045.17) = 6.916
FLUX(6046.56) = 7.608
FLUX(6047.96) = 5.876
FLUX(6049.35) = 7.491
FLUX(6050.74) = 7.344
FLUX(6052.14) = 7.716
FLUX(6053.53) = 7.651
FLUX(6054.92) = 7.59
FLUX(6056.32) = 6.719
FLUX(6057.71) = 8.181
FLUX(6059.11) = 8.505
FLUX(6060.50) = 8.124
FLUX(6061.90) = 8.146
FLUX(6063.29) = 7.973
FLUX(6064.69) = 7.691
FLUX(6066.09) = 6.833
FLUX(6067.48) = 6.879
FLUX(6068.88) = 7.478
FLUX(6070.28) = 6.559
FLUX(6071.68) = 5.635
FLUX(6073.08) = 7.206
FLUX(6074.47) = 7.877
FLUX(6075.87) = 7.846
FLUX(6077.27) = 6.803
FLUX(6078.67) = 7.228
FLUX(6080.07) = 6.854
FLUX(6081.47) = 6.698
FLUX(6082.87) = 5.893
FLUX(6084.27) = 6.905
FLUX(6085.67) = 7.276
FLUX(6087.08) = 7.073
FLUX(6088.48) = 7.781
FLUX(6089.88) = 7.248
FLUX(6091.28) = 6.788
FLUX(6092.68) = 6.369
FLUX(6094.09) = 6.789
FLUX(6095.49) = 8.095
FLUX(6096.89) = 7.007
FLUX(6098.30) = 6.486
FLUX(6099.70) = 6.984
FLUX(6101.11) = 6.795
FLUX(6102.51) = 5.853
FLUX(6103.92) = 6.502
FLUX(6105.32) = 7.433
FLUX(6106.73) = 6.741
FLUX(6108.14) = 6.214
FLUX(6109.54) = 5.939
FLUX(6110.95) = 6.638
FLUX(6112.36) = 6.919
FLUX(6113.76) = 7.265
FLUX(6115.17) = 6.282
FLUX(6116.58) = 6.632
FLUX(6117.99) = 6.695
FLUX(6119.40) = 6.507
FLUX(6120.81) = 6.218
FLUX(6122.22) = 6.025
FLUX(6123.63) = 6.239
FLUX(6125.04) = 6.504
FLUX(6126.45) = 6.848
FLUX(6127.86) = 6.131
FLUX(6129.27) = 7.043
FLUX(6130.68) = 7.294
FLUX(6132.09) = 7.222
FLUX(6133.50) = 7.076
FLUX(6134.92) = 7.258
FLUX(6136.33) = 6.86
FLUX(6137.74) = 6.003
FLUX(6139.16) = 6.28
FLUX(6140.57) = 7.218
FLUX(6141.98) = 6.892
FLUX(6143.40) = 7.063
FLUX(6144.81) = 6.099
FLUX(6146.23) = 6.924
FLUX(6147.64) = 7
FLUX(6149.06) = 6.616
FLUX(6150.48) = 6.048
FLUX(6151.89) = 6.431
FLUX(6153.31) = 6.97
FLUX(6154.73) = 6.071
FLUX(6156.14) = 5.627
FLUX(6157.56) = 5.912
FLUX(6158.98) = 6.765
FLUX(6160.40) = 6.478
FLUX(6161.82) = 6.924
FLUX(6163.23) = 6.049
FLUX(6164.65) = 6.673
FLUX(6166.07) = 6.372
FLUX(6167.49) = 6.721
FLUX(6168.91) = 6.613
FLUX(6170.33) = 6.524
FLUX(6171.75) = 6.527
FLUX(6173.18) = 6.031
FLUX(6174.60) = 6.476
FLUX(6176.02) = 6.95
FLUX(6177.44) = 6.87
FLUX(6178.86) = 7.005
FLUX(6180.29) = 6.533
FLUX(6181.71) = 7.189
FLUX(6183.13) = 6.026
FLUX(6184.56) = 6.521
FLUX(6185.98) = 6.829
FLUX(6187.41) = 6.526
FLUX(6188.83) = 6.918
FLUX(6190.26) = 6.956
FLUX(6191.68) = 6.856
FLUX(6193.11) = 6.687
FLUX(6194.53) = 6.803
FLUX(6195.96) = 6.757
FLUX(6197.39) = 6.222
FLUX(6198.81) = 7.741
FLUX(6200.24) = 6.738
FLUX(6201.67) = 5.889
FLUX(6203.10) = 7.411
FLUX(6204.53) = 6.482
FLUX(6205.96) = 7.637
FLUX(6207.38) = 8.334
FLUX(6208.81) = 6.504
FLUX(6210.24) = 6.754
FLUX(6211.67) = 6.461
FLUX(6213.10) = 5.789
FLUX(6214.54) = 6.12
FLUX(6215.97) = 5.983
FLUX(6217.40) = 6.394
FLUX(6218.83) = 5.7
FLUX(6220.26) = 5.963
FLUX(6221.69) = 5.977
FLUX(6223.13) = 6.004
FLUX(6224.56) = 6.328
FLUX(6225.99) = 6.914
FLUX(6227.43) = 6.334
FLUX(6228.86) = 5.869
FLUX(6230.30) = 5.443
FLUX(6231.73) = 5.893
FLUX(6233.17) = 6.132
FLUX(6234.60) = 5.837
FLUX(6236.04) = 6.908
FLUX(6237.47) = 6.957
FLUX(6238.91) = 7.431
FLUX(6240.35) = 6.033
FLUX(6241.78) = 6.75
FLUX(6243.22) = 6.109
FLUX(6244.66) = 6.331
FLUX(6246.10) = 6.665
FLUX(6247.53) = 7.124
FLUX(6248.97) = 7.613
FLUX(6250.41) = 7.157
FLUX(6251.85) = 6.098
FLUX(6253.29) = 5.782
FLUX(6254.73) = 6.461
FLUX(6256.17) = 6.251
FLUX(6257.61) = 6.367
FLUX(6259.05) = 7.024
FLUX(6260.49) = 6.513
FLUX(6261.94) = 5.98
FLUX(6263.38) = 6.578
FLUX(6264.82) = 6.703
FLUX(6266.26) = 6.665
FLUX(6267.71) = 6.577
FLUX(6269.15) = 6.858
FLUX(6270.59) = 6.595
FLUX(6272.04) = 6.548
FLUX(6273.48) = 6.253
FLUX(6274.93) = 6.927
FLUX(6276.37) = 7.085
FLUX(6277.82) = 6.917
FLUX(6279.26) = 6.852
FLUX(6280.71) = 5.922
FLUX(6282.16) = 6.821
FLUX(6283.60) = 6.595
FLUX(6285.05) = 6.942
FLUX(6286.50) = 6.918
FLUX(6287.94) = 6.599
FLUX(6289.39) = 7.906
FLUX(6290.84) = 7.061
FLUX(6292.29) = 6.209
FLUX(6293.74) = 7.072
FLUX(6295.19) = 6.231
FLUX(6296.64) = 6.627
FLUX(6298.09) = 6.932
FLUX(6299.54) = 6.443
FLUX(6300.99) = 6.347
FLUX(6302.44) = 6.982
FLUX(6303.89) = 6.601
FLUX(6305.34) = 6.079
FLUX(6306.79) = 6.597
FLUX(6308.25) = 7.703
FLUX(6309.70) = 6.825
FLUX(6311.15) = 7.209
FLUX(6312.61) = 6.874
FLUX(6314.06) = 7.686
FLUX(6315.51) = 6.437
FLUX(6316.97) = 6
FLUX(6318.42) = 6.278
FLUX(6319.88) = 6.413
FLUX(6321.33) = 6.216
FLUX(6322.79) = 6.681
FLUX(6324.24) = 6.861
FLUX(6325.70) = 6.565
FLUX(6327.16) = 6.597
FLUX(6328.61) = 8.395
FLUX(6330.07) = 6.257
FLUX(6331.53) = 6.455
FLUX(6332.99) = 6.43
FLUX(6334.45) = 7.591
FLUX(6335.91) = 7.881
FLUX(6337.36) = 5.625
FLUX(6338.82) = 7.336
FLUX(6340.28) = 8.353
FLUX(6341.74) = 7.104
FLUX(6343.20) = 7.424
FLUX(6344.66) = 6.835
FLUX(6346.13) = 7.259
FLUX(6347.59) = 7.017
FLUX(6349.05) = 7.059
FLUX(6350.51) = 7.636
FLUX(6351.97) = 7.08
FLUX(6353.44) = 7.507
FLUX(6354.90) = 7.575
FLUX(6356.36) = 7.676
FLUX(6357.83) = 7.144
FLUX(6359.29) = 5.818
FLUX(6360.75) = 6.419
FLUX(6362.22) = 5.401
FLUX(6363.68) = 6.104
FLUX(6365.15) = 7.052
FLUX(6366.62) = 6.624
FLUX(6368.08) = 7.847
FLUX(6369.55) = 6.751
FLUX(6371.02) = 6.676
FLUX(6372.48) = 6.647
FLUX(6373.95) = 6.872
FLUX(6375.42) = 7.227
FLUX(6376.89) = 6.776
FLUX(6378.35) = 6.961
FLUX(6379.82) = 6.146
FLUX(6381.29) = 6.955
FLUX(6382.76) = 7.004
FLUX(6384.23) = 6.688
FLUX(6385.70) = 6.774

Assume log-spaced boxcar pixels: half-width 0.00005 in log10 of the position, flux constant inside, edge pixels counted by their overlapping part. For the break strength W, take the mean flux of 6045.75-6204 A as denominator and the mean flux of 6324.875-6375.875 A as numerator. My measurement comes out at 1.02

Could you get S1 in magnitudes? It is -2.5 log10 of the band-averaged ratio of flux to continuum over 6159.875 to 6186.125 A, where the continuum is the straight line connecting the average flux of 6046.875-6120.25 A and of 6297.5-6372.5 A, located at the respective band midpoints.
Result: 0.062 mag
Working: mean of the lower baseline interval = 7.04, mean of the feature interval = 6.59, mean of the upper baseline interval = 6.87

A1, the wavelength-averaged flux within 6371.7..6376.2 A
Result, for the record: 6.91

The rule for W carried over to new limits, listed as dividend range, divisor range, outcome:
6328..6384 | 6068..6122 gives 1.02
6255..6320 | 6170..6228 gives 1.01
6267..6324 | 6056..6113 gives 0.95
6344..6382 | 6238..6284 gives 1.04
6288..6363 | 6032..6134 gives 0.99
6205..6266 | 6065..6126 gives 0.95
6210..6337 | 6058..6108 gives 0.93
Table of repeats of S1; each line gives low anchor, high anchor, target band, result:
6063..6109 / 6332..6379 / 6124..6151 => 0.03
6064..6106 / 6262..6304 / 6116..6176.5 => 0.05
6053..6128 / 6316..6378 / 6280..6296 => 0.02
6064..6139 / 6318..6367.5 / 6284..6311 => 0.02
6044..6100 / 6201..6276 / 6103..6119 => 0.06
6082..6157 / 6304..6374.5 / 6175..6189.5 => 0.00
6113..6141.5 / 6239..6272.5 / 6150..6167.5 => 0.05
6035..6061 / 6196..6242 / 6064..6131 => 0.03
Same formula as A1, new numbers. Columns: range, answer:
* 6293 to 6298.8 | 6.71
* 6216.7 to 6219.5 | 6.05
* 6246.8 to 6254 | 6.76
